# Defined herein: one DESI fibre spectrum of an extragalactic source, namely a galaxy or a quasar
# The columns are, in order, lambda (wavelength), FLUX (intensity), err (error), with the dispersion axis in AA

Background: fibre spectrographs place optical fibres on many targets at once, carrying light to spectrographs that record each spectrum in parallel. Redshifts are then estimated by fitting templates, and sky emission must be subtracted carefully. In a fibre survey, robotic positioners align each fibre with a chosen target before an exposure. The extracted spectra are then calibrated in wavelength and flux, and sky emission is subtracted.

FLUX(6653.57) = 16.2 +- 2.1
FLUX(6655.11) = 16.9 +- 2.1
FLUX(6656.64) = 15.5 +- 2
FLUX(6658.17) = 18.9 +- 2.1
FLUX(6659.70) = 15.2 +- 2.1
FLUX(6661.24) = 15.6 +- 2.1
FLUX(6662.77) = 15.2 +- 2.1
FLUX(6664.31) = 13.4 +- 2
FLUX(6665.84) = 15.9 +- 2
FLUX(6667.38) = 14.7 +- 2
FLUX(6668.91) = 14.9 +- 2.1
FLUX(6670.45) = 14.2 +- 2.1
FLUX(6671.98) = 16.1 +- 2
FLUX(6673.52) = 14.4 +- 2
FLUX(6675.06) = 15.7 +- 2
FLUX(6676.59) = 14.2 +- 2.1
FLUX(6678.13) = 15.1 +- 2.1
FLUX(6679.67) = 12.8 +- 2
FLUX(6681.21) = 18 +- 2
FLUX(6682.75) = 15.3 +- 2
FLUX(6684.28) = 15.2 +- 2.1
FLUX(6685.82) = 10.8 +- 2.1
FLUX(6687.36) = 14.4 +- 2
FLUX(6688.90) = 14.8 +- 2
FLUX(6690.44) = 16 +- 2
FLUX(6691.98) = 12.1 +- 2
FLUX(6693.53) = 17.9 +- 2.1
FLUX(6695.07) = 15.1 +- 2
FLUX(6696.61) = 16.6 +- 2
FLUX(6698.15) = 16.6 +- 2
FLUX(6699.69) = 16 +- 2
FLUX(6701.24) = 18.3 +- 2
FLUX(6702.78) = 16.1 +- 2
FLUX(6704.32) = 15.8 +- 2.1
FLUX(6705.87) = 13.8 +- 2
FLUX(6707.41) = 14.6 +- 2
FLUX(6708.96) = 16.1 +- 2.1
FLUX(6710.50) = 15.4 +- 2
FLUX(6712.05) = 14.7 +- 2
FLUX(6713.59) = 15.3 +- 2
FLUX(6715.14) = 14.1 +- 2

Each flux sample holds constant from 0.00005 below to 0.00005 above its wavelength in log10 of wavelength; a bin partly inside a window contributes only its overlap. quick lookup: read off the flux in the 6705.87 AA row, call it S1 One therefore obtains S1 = 13.8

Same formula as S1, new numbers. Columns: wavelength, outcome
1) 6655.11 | 16.9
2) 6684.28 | 15.2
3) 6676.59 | 14.2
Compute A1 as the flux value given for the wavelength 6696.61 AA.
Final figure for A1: 16.6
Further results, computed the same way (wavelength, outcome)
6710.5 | 15.4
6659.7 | 15.2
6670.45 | 14.2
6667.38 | 14.7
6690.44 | 16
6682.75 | 15.3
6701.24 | 18.3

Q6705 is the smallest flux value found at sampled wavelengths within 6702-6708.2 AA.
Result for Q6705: 13.8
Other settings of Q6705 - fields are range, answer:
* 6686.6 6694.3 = 12.1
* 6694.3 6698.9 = 15.1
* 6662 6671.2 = 13.4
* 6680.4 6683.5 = 15.3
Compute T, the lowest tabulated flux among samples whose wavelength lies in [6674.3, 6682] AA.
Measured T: 12.8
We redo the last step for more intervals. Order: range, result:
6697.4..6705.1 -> 15.8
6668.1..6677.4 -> 14.2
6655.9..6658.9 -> 15.5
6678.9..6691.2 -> 10.8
